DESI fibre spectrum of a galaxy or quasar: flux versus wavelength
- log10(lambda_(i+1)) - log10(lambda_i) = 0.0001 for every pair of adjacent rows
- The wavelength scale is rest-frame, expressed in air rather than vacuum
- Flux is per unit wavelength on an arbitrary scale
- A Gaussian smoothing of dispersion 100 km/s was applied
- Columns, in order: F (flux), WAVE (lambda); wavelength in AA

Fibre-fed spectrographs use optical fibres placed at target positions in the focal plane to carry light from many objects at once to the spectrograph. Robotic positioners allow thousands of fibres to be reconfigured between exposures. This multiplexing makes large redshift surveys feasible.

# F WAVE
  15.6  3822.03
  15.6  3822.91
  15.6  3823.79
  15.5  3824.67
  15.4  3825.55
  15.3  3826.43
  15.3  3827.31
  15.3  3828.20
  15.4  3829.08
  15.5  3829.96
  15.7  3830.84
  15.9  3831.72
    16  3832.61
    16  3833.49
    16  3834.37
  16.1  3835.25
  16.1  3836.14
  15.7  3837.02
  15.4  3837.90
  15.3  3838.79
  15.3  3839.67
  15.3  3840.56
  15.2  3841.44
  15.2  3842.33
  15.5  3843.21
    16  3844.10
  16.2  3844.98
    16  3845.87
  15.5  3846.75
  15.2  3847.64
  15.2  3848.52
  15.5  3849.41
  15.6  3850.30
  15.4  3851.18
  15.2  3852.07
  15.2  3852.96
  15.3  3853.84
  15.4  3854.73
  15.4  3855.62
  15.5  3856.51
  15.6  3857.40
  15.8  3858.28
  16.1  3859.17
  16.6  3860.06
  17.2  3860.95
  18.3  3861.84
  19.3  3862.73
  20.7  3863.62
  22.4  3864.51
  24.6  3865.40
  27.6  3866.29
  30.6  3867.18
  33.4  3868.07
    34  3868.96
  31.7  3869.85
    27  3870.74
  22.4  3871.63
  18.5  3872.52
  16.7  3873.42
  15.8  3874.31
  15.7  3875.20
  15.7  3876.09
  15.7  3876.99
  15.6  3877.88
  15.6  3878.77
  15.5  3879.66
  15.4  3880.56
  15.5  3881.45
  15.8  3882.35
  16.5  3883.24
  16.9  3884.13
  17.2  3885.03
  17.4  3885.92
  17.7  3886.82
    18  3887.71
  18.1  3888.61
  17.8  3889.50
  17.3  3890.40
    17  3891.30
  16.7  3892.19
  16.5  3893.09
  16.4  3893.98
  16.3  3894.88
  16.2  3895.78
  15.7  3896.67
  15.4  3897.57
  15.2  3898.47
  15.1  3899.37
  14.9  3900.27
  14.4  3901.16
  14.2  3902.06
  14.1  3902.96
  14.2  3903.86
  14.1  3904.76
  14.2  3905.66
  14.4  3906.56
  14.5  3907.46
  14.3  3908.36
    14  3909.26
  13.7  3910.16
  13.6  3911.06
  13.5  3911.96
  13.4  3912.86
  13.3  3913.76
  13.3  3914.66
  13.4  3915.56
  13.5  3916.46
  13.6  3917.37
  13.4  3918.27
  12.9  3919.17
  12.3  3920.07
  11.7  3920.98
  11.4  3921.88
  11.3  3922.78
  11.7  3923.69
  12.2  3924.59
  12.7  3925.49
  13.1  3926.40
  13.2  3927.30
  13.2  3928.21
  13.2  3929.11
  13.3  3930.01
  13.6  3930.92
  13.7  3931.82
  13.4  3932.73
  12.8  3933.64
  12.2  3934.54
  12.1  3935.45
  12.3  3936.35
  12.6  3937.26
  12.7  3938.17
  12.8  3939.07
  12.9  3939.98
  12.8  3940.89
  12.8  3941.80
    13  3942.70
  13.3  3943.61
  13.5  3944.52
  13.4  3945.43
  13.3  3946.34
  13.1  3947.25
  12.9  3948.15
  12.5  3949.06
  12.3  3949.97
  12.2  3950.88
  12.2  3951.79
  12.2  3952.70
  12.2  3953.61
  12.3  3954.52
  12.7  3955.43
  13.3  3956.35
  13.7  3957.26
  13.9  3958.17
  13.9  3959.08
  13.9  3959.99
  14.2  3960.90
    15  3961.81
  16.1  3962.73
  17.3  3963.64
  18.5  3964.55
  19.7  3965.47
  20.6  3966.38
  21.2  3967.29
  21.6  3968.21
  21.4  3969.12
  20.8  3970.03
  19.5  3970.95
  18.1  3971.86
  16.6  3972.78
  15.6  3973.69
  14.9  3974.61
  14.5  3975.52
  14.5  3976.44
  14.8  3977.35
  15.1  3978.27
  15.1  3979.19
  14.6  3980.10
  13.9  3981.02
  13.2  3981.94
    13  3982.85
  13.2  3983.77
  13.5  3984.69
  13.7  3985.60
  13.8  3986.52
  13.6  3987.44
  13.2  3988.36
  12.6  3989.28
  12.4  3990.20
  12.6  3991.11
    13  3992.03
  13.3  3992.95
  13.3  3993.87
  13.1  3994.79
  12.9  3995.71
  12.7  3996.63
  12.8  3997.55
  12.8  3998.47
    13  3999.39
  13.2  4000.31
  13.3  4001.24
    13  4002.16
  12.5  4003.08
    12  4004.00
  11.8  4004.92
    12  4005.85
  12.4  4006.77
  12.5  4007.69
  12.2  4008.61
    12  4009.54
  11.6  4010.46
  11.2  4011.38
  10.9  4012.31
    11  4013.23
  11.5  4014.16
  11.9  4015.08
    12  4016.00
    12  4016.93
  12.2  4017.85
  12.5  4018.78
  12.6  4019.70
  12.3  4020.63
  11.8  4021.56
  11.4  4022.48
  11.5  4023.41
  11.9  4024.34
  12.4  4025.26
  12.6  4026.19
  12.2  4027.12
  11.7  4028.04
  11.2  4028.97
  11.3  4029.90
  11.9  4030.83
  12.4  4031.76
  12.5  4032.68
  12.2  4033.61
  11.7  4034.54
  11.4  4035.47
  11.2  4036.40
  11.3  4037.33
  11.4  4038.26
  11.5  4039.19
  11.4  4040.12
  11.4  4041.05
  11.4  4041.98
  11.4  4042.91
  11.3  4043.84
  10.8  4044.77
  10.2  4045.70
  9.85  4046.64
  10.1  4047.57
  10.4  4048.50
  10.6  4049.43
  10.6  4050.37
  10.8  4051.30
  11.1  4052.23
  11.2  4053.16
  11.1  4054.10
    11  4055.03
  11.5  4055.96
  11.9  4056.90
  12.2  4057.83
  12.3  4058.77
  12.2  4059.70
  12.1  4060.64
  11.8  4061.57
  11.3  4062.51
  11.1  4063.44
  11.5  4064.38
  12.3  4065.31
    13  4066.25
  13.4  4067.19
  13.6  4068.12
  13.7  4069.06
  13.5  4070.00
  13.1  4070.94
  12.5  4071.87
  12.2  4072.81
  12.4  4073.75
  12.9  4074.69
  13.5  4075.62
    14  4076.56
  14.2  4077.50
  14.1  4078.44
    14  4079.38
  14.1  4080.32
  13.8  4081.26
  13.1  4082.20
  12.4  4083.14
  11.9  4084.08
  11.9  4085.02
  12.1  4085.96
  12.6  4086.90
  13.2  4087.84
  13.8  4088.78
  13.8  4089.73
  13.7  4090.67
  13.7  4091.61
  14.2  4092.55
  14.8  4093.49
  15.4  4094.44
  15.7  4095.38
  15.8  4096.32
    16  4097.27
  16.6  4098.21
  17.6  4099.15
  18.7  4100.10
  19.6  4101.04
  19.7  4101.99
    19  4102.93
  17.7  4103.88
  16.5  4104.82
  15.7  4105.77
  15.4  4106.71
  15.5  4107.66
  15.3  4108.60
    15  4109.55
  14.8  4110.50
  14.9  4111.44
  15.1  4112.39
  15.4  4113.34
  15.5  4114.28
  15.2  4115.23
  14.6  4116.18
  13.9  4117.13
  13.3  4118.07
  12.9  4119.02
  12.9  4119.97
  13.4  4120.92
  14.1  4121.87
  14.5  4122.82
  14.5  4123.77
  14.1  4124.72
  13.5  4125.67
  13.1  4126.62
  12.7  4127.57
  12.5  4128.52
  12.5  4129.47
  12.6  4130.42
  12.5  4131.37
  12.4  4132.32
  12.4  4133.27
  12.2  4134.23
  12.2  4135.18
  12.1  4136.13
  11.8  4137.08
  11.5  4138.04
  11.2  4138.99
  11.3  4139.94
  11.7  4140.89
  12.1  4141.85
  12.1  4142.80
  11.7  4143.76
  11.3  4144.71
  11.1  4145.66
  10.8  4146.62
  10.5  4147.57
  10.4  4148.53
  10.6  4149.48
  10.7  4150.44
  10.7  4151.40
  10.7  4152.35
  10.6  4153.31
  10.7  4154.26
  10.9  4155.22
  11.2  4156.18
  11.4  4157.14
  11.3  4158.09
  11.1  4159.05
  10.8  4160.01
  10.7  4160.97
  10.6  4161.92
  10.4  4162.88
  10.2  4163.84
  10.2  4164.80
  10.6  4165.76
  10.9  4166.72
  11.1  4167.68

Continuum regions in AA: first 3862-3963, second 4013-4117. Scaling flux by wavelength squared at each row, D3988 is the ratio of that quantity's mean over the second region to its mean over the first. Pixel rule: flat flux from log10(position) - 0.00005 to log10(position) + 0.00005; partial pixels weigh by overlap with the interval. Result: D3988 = 0.92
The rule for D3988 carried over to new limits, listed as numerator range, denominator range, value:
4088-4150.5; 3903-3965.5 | 1.14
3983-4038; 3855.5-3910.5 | 0.74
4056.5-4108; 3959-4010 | 1.01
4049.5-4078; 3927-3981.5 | 0.89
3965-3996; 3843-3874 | 0.84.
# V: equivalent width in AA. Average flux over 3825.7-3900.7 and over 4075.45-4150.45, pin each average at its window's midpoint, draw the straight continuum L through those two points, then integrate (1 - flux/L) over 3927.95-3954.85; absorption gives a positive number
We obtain 5.7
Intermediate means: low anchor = 17.4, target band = 12.8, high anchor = 13.8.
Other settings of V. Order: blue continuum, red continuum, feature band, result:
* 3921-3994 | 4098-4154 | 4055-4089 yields 2.5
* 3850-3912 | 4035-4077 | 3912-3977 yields 5.1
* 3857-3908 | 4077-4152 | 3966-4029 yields 9.3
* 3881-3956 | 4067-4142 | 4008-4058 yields 8.9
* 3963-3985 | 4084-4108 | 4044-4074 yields 7.8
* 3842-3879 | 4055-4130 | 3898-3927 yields 6.9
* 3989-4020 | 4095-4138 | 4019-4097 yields 6.7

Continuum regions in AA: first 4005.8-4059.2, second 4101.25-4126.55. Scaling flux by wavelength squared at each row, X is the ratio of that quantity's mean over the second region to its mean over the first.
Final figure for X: 1.4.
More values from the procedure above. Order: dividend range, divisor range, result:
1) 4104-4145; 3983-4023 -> 1.15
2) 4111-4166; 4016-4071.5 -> 1.09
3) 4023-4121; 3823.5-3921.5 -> 0.88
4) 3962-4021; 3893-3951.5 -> 1.09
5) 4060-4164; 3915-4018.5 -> 1.04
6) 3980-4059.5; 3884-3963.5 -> 0.91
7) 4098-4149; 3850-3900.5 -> 0.86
